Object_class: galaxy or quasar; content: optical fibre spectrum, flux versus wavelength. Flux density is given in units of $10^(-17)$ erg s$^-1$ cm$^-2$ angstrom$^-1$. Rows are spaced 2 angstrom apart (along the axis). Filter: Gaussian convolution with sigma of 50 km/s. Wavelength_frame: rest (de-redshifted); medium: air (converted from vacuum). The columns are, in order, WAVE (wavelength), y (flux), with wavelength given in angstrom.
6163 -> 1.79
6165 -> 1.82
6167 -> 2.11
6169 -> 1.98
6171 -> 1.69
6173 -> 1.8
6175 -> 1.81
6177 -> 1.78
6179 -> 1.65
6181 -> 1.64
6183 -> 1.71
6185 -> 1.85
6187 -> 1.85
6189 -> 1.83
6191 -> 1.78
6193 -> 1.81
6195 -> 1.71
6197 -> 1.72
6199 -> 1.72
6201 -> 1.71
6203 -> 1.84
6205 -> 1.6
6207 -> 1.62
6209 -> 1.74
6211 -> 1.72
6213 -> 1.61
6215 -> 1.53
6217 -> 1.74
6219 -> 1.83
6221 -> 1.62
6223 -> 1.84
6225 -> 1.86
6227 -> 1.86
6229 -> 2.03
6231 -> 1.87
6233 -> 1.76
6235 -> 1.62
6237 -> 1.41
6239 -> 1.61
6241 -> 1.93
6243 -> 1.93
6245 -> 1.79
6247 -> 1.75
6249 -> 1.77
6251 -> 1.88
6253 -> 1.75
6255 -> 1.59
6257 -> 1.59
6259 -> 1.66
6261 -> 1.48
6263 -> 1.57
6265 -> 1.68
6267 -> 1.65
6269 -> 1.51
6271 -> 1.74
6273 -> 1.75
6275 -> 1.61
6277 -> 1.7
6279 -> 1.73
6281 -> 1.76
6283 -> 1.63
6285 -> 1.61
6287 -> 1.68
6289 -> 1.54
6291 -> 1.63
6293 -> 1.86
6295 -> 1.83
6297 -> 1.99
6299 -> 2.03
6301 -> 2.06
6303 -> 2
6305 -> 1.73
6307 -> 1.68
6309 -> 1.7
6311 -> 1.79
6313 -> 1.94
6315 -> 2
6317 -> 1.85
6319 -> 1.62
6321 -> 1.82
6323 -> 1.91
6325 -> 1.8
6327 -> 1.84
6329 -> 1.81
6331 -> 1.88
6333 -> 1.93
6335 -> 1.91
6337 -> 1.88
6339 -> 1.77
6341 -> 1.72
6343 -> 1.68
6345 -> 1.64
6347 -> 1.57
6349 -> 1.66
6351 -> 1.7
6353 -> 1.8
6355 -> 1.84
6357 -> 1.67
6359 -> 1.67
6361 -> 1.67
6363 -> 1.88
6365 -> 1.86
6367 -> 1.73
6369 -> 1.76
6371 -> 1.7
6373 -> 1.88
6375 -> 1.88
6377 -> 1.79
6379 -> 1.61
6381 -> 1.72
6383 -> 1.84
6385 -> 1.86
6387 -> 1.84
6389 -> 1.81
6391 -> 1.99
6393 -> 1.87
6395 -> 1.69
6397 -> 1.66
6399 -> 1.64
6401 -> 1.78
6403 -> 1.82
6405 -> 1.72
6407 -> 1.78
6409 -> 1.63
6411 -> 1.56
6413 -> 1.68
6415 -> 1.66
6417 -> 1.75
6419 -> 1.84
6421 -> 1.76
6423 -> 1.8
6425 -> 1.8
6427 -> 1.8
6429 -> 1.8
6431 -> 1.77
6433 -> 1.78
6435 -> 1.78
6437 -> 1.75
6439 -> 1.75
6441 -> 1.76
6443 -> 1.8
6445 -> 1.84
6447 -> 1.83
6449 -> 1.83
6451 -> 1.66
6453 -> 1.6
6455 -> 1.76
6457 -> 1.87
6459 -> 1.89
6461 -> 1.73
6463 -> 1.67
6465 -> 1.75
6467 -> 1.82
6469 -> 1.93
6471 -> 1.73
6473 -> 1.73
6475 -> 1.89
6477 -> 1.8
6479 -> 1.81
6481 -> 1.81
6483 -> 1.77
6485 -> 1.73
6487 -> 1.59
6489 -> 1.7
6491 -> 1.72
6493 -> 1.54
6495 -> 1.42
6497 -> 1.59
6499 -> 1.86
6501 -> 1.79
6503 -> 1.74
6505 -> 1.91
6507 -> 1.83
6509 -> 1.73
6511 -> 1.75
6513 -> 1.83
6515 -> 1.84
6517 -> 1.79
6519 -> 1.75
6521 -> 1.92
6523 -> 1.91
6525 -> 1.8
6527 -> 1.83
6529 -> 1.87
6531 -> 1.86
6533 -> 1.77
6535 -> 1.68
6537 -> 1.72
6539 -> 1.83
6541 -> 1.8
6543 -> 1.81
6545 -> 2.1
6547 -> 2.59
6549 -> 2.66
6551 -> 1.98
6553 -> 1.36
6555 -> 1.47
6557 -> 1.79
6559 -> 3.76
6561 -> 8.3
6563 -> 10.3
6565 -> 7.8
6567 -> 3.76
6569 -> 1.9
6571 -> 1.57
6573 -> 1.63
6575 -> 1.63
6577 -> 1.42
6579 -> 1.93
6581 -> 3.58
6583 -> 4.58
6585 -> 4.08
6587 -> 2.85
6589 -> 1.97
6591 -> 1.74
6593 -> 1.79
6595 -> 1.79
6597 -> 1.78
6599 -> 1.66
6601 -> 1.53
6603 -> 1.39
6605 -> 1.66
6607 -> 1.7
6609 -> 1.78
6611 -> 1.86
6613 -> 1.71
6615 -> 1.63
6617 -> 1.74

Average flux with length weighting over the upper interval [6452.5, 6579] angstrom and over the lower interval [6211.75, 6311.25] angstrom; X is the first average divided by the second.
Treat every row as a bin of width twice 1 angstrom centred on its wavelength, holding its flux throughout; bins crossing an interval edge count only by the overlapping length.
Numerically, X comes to 1.3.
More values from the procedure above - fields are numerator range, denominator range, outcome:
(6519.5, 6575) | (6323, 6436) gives 1.55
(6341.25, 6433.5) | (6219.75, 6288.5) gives 1.02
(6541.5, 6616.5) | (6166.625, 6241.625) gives 1.52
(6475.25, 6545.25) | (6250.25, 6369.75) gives 1.01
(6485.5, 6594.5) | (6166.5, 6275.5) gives 1.38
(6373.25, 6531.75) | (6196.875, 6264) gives 1.03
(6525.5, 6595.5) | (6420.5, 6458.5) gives 1.55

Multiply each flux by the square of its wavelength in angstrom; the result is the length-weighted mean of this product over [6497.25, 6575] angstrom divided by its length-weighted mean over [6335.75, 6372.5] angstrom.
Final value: 1.51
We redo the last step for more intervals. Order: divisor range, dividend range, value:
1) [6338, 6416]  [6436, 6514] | 1.04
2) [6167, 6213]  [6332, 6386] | 1.06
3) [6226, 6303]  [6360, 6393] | 1.08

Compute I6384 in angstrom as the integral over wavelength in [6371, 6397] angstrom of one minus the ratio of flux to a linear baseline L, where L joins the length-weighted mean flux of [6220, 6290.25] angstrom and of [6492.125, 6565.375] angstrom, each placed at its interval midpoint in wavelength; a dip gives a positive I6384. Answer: 2.9 angstrom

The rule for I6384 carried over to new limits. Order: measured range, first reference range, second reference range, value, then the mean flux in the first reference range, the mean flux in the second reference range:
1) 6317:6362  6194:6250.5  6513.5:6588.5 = 6.8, 1.74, 2.7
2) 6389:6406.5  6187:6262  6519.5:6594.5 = 3.6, 1.73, 2.7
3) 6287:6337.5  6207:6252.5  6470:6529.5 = -2.3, 1.76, 1.77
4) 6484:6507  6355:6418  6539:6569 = 9.7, 1.76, 3.56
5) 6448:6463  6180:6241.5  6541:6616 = 3.8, 1.74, 2.66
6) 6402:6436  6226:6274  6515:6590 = 7.8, 1.72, 2.7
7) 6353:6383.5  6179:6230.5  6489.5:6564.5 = 4.0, 1.75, 2.31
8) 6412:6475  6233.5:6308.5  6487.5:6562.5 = 6.4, 1.72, 2.1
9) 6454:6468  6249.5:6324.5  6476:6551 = 0.2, 1.75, 1.83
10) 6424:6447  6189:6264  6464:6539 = -0.3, 1.73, 1.77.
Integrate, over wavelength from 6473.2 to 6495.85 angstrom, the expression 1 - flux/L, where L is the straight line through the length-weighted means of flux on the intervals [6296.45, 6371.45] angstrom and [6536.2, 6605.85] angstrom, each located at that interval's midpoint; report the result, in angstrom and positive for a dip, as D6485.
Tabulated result 6.46 angstrom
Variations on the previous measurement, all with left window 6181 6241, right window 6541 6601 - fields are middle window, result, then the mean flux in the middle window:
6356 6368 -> 2.6 angstrom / 1.75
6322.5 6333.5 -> 1.4 angstrom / 1.86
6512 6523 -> 3.6 angstrom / 1.83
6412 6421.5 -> 2.6 angstrom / 1.74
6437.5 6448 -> 2.9 angstrom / 1.79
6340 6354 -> 3.2 angstrom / 1.68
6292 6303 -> 0.3 angstrom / 1.96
